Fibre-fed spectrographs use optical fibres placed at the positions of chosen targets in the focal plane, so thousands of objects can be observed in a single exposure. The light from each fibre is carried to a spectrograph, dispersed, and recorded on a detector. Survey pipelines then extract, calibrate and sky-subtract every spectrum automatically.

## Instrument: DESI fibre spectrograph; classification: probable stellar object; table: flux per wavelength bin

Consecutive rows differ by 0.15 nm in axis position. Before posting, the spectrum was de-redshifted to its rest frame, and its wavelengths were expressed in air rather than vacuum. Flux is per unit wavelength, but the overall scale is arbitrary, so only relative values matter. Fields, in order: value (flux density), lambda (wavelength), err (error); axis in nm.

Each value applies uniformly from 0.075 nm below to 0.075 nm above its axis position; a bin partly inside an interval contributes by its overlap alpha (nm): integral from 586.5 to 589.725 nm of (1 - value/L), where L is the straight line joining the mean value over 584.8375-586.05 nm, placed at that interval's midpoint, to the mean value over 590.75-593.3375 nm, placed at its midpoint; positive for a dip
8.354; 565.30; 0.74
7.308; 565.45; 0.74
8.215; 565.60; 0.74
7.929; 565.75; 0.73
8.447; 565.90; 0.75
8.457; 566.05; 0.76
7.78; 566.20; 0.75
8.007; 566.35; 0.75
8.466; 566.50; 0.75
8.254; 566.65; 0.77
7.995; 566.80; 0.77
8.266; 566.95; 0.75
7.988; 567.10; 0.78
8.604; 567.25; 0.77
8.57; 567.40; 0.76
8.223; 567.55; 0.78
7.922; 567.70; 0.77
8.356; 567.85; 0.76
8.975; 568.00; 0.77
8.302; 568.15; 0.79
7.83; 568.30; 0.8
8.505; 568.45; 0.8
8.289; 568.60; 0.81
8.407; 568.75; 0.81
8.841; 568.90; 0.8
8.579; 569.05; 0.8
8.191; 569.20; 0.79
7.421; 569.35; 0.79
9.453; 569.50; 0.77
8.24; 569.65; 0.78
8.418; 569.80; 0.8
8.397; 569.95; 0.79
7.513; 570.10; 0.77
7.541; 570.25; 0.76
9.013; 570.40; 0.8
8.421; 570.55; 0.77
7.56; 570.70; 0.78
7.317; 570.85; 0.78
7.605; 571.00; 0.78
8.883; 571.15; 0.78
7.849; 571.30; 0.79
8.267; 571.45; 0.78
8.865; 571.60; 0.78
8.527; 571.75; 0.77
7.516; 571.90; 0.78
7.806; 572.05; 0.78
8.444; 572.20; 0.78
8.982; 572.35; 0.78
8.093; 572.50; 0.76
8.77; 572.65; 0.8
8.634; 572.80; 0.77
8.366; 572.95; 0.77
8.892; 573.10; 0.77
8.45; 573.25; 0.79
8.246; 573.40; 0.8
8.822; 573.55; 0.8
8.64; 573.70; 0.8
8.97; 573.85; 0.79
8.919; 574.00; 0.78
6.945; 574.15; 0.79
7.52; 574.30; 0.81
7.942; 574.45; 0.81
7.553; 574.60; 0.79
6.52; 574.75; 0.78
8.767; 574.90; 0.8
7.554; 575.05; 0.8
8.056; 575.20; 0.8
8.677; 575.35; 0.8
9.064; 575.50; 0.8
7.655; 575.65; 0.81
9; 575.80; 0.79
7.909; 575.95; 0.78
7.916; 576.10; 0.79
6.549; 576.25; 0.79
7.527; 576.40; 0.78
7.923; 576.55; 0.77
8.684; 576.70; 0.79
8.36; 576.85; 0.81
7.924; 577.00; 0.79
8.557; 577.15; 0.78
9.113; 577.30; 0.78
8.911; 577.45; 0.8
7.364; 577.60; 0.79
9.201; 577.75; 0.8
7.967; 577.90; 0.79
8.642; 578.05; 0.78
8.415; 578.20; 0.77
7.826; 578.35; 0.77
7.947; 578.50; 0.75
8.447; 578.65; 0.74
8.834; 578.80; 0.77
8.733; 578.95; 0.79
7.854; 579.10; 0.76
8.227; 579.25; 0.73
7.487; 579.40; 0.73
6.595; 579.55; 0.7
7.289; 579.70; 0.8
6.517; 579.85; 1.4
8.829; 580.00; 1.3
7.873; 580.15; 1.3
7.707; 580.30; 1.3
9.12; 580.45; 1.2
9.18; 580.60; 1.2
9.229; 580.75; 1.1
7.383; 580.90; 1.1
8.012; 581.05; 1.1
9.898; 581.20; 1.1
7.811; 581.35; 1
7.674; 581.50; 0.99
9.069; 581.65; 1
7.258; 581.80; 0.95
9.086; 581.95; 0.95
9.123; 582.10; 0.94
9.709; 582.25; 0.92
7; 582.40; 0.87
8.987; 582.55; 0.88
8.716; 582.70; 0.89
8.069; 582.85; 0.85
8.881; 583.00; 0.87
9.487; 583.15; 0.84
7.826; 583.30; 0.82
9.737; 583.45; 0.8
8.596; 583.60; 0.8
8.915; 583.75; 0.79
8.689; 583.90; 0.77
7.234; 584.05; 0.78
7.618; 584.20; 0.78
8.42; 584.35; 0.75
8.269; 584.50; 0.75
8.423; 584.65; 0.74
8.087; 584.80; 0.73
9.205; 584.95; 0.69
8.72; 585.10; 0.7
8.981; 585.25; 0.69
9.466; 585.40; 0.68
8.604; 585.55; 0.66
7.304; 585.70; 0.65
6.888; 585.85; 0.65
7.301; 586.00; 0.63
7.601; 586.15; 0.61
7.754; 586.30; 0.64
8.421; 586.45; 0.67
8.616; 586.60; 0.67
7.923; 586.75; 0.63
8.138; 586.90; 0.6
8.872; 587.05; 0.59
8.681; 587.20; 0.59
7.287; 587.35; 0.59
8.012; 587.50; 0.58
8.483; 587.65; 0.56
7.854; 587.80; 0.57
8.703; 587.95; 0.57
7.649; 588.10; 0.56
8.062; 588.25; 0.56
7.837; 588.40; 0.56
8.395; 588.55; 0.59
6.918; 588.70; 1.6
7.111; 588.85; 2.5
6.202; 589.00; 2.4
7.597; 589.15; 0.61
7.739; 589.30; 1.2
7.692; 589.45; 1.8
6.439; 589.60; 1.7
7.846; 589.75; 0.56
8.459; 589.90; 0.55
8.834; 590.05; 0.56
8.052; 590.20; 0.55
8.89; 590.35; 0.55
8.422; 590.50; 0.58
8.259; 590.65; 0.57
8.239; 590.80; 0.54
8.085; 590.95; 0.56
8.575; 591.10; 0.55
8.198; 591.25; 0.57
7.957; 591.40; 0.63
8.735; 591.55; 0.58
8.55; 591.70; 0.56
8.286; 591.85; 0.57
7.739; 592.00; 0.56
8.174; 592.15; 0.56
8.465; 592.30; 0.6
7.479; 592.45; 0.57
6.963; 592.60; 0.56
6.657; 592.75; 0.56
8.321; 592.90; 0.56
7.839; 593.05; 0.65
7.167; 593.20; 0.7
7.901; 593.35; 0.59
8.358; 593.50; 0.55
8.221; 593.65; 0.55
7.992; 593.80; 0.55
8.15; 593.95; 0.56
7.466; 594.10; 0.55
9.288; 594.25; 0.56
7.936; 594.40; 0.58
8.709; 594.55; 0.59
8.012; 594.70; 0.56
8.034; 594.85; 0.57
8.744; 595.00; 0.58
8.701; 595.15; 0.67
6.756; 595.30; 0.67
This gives 0.14 nm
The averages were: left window 8.32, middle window 7.82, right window 7.96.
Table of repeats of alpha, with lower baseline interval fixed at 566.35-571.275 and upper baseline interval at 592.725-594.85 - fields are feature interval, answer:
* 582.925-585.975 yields -0.12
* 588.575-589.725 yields 0.13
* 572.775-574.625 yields -0.02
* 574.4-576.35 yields 0.06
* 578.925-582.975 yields -0.05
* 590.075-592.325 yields -0.07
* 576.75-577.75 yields -0.03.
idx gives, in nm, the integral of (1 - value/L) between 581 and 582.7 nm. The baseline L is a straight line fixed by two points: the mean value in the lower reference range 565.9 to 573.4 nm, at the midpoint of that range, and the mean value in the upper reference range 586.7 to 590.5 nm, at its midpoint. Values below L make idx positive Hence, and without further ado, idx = -0.10 nm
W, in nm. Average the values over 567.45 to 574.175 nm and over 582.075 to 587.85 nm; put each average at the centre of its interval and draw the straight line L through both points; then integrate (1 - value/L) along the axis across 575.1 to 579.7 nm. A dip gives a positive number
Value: 0.10 nm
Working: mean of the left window 8.33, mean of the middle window 8.16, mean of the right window 8.35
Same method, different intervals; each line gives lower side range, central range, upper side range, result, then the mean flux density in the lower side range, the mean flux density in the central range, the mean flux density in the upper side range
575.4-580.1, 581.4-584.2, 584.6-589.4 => -0.16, 8.11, 8.53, 8.02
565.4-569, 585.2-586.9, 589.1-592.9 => 0.00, 8.26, 8.07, 8.02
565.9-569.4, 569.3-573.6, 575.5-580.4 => -0.04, 8.28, 8.29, 8.08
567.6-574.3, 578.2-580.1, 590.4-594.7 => 0.07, 8.31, 7.9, 8.08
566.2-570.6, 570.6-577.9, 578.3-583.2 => 0.09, 8.3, 8.2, 8.3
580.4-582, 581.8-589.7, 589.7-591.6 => 0.25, 8.5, 8.17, 8.35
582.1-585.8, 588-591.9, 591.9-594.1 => 0.04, 8.54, 7.97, 7.81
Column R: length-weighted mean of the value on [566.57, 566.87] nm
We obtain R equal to 8.13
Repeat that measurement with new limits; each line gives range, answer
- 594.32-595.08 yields 8.3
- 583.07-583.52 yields 9.01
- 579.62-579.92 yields 6.9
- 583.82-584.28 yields 7.86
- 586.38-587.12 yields 8.39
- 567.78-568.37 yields 8.37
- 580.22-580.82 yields 8.8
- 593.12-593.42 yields 7.53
